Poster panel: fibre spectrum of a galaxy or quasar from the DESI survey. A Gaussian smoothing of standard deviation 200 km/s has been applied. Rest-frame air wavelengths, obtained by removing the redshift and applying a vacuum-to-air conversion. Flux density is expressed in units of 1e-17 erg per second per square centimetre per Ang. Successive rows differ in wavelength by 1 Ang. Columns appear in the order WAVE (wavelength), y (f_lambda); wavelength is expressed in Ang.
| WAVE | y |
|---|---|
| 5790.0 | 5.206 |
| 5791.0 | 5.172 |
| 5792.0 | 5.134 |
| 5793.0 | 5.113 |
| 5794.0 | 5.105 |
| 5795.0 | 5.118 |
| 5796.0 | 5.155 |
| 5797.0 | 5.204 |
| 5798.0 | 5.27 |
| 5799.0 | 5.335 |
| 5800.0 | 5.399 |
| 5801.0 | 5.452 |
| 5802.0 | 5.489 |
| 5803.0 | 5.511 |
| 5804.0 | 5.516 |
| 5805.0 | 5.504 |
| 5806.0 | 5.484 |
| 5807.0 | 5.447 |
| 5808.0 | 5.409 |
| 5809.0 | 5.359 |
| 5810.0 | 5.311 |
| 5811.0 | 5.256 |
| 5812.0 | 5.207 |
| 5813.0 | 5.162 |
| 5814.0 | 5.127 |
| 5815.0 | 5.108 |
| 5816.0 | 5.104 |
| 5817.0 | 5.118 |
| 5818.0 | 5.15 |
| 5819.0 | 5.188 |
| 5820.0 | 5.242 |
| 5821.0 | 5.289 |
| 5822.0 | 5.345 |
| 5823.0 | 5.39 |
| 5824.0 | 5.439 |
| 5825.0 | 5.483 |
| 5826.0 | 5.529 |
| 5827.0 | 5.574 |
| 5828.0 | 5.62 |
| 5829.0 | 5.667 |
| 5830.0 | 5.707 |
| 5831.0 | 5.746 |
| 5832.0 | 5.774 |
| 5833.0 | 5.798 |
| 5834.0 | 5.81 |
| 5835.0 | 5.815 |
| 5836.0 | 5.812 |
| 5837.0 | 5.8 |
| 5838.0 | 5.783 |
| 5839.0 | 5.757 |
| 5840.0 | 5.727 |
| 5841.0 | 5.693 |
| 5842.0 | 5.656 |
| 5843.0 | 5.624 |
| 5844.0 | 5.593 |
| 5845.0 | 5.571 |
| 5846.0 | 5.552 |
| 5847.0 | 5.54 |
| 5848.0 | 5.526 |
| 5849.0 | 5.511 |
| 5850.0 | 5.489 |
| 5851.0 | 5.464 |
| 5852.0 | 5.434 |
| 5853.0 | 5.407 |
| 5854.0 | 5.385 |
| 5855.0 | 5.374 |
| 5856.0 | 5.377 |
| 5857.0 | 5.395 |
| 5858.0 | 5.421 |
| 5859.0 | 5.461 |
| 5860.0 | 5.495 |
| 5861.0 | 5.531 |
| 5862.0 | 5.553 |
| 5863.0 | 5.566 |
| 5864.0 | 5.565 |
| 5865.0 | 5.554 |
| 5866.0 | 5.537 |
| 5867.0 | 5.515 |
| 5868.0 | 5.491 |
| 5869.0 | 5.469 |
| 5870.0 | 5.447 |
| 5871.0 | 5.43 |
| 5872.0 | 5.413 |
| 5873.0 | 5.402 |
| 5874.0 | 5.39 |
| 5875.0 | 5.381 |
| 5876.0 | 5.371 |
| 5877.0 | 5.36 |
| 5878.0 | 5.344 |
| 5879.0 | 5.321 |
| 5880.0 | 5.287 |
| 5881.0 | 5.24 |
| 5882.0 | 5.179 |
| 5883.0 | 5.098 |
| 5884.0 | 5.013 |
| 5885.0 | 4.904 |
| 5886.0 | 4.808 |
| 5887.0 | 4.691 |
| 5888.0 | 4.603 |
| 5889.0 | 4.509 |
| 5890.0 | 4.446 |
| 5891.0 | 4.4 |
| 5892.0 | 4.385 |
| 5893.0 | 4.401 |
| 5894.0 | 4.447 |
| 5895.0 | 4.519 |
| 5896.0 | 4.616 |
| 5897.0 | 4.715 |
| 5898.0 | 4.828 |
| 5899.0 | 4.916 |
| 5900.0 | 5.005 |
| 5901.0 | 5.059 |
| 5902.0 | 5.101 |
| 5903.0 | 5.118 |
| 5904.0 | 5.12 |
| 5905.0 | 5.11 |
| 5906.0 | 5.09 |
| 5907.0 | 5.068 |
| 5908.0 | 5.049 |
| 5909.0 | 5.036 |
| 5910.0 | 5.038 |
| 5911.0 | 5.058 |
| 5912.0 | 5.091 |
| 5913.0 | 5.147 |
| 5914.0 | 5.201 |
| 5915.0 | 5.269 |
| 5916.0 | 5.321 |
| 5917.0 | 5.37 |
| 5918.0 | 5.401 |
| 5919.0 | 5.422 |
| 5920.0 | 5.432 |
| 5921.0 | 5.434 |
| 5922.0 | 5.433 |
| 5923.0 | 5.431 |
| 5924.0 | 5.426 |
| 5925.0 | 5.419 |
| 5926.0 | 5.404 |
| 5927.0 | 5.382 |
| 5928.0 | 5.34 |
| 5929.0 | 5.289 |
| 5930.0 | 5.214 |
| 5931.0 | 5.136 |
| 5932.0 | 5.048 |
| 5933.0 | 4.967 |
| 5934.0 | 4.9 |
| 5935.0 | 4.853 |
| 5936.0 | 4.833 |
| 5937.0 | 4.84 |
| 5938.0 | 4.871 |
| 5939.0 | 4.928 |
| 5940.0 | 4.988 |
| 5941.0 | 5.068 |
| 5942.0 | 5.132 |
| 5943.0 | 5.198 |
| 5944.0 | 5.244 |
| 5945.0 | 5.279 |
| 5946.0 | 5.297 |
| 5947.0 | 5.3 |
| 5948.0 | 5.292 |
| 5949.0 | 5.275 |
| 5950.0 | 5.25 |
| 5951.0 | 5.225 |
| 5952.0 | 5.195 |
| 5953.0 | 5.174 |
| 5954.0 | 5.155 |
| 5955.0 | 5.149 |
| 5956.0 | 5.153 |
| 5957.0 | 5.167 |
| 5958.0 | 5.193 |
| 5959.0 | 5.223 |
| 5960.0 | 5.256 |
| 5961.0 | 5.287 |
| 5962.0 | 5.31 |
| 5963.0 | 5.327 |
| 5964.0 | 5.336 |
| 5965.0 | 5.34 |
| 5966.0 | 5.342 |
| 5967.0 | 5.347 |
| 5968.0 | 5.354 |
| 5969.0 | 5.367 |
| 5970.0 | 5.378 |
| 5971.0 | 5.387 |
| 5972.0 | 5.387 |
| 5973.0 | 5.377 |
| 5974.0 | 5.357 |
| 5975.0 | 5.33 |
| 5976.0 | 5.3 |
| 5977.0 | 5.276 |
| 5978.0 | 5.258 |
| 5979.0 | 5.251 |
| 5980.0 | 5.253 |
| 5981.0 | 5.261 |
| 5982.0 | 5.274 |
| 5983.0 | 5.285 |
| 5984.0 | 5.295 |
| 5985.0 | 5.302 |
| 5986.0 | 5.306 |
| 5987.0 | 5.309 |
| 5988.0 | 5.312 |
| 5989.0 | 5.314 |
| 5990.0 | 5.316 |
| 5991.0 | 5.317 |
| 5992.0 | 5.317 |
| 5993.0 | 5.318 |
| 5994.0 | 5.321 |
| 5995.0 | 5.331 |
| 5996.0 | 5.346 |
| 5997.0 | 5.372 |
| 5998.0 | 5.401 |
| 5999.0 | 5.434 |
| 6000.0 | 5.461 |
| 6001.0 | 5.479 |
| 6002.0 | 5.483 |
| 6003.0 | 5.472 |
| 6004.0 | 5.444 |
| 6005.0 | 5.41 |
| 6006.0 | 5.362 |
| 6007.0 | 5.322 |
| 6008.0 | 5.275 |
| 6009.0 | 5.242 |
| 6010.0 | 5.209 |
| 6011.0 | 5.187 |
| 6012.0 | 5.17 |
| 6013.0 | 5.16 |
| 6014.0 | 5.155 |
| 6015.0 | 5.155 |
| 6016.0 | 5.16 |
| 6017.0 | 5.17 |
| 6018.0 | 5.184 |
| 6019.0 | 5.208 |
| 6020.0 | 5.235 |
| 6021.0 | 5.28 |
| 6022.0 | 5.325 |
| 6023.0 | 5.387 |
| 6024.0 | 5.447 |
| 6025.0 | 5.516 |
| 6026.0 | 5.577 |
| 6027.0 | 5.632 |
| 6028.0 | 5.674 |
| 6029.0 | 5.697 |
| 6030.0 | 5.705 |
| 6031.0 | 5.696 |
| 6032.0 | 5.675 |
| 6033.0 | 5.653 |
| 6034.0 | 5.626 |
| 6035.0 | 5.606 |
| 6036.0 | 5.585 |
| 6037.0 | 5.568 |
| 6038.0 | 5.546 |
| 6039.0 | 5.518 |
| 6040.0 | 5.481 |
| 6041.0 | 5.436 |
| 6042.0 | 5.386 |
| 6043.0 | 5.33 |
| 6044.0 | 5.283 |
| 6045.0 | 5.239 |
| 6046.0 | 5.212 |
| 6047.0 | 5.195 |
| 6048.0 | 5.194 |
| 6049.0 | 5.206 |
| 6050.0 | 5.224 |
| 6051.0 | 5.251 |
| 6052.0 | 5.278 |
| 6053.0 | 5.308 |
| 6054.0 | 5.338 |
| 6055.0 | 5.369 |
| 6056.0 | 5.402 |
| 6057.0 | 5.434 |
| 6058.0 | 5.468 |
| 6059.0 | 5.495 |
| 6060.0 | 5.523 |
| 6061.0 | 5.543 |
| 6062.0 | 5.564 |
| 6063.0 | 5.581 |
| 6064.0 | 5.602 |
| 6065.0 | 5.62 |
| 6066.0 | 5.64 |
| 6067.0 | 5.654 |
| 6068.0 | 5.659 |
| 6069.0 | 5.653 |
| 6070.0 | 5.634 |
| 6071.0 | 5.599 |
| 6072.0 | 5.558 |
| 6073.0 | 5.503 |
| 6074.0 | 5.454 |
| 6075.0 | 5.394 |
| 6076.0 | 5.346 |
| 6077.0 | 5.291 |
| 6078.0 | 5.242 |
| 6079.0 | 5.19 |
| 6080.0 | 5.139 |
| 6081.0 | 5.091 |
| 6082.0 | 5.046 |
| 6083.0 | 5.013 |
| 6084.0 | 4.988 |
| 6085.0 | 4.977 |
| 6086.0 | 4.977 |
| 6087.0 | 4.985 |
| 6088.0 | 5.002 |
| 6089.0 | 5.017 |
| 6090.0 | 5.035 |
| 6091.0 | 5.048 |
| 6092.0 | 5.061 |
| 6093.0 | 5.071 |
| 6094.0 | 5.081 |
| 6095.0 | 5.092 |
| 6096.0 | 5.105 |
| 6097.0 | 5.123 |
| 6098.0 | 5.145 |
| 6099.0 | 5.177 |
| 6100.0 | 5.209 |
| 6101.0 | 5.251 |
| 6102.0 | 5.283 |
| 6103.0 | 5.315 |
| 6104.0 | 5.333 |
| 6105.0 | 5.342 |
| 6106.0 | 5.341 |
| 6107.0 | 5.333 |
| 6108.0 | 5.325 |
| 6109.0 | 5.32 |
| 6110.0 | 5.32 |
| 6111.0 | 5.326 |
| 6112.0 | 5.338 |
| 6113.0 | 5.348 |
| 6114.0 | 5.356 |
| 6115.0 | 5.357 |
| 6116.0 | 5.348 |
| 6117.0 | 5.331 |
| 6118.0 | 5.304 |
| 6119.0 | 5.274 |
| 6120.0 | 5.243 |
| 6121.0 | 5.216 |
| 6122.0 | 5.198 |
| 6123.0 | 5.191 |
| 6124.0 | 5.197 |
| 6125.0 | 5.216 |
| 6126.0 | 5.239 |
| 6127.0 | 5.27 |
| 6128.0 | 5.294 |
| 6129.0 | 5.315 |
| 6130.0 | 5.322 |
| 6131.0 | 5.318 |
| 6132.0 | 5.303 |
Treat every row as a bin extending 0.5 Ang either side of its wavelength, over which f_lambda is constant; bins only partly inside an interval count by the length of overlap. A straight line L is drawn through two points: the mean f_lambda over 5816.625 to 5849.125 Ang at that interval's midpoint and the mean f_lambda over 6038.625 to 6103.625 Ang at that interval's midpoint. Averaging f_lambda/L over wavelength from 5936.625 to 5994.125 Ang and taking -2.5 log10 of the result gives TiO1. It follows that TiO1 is 0.034 mag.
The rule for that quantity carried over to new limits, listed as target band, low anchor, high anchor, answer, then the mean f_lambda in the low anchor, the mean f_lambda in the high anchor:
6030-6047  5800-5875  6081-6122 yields -0.05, 5.48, 5.19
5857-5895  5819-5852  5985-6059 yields 0.08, 5.6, 5.38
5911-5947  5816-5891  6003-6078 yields 0.04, 5.41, 5.42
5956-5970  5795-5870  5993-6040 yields 0.03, 5.47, 5.41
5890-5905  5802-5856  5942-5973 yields 0.13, 5.49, 5.27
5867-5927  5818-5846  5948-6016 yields 0.07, 5.6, 5.3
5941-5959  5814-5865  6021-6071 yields 0.06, 5.52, 5.48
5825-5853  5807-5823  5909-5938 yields -0.08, 5.24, 5.21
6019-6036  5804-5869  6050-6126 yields -0.04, 5.49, 5.3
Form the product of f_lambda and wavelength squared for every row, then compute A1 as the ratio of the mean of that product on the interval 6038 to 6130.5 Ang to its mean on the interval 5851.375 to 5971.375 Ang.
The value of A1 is 1.08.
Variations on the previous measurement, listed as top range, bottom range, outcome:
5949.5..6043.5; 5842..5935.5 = 1.07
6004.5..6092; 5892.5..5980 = 1.08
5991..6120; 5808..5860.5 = 1.05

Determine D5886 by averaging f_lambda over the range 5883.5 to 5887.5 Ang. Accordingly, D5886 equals 4.85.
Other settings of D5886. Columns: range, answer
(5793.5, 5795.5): 5.11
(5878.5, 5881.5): 5.28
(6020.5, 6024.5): 5.36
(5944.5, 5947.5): 5.29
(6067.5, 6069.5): 5.66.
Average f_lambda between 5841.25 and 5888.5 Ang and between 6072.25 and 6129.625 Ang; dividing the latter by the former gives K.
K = 1.0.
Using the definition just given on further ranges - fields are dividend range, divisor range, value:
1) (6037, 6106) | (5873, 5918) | 1.06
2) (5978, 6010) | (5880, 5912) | 1.10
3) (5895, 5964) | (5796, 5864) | 0.94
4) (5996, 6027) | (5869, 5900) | 1.07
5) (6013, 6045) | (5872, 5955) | 1.07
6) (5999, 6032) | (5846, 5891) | 1.01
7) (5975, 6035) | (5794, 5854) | 0.98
